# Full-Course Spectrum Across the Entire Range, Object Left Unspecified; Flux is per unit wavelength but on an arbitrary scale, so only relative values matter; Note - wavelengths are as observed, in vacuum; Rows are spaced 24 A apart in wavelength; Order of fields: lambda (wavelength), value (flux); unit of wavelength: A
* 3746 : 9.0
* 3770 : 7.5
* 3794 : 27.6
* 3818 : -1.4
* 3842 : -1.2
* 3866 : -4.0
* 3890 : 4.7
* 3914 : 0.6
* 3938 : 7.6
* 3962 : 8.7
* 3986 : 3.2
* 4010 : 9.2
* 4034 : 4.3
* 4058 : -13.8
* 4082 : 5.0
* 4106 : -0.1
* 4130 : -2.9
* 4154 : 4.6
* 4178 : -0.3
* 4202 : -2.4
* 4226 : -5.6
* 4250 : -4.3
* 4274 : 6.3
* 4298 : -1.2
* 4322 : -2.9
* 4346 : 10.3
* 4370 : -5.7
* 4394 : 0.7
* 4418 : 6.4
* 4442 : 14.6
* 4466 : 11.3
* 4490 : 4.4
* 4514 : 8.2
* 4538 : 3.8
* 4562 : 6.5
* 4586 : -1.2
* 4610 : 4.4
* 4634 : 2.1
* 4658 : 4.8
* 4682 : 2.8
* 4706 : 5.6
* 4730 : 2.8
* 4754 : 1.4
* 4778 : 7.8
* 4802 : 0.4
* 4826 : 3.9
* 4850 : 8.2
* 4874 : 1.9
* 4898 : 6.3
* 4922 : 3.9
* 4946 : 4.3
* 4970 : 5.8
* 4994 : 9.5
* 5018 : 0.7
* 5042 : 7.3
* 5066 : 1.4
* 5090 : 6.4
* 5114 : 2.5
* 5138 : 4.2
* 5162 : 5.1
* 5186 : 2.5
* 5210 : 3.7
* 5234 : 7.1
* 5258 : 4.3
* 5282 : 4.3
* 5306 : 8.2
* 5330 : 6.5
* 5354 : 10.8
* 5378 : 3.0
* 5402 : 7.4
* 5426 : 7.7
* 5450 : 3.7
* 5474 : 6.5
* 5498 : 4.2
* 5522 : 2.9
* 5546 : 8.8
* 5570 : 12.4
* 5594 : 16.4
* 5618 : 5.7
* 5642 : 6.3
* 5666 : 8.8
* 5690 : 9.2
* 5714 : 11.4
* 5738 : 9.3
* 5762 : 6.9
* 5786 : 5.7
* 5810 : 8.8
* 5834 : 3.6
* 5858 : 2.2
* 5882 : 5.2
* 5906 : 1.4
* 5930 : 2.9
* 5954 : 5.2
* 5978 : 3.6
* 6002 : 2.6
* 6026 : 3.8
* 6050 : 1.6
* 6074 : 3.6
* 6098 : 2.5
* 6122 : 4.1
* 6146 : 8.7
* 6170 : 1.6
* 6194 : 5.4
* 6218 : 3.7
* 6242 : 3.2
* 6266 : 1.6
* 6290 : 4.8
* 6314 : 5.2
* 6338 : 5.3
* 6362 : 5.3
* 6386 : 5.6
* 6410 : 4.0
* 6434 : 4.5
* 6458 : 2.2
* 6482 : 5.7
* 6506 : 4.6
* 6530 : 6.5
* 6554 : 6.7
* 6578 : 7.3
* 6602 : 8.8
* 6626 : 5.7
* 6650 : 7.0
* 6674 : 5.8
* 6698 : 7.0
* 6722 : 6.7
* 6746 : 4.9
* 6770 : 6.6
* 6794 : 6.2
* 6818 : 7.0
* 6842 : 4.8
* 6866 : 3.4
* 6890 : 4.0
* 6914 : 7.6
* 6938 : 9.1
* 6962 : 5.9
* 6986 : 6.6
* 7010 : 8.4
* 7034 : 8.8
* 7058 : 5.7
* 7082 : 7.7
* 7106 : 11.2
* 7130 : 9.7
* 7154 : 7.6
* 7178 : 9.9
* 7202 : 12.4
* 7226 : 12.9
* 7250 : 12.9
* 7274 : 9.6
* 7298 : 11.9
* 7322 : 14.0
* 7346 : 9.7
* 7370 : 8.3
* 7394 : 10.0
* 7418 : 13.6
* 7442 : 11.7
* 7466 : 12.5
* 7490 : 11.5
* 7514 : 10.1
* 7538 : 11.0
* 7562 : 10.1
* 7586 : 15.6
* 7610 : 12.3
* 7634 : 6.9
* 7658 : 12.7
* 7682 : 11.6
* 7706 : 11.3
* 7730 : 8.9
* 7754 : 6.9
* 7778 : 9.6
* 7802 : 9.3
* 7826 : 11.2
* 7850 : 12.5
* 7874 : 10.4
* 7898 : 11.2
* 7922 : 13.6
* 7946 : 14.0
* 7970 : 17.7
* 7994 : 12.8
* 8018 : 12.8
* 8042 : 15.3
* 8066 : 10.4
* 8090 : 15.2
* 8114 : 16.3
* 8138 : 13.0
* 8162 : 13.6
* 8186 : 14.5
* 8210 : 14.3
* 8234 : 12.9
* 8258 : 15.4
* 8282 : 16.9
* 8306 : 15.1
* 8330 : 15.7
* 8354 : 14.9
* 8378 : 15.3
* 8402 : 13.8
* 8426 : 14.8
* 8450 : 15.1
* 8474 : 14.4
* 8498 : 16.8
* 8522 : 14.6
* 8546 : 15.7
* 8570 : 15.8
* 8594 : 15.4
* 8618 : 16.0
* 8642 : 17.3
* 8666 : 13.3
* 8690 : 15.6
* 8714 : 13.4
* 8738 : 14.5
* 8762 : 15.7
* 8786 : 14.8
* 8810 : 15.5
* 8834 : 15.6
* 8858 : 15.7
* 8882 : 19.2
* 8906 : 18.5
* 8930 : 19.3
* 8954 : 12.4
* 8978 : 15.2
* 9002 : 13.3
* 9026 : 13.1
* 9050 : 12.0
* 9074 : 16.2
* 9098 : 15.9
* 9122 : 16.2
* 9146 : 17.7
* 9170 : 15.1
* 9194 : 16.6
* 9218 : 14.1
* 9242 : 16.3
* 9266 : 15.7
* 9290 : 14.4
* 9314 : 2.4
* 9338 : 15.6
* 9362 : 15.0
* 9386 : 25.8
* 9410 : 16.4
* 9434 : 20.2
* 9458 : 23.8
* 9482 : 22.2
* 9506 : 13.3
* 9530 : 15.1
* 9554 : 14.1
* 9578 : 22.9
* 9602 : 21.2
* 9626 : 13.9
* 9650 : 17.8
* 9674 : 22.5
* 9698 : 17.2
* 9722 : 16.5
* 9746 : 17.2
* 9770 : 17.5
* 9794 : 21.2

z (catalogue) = 0.80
